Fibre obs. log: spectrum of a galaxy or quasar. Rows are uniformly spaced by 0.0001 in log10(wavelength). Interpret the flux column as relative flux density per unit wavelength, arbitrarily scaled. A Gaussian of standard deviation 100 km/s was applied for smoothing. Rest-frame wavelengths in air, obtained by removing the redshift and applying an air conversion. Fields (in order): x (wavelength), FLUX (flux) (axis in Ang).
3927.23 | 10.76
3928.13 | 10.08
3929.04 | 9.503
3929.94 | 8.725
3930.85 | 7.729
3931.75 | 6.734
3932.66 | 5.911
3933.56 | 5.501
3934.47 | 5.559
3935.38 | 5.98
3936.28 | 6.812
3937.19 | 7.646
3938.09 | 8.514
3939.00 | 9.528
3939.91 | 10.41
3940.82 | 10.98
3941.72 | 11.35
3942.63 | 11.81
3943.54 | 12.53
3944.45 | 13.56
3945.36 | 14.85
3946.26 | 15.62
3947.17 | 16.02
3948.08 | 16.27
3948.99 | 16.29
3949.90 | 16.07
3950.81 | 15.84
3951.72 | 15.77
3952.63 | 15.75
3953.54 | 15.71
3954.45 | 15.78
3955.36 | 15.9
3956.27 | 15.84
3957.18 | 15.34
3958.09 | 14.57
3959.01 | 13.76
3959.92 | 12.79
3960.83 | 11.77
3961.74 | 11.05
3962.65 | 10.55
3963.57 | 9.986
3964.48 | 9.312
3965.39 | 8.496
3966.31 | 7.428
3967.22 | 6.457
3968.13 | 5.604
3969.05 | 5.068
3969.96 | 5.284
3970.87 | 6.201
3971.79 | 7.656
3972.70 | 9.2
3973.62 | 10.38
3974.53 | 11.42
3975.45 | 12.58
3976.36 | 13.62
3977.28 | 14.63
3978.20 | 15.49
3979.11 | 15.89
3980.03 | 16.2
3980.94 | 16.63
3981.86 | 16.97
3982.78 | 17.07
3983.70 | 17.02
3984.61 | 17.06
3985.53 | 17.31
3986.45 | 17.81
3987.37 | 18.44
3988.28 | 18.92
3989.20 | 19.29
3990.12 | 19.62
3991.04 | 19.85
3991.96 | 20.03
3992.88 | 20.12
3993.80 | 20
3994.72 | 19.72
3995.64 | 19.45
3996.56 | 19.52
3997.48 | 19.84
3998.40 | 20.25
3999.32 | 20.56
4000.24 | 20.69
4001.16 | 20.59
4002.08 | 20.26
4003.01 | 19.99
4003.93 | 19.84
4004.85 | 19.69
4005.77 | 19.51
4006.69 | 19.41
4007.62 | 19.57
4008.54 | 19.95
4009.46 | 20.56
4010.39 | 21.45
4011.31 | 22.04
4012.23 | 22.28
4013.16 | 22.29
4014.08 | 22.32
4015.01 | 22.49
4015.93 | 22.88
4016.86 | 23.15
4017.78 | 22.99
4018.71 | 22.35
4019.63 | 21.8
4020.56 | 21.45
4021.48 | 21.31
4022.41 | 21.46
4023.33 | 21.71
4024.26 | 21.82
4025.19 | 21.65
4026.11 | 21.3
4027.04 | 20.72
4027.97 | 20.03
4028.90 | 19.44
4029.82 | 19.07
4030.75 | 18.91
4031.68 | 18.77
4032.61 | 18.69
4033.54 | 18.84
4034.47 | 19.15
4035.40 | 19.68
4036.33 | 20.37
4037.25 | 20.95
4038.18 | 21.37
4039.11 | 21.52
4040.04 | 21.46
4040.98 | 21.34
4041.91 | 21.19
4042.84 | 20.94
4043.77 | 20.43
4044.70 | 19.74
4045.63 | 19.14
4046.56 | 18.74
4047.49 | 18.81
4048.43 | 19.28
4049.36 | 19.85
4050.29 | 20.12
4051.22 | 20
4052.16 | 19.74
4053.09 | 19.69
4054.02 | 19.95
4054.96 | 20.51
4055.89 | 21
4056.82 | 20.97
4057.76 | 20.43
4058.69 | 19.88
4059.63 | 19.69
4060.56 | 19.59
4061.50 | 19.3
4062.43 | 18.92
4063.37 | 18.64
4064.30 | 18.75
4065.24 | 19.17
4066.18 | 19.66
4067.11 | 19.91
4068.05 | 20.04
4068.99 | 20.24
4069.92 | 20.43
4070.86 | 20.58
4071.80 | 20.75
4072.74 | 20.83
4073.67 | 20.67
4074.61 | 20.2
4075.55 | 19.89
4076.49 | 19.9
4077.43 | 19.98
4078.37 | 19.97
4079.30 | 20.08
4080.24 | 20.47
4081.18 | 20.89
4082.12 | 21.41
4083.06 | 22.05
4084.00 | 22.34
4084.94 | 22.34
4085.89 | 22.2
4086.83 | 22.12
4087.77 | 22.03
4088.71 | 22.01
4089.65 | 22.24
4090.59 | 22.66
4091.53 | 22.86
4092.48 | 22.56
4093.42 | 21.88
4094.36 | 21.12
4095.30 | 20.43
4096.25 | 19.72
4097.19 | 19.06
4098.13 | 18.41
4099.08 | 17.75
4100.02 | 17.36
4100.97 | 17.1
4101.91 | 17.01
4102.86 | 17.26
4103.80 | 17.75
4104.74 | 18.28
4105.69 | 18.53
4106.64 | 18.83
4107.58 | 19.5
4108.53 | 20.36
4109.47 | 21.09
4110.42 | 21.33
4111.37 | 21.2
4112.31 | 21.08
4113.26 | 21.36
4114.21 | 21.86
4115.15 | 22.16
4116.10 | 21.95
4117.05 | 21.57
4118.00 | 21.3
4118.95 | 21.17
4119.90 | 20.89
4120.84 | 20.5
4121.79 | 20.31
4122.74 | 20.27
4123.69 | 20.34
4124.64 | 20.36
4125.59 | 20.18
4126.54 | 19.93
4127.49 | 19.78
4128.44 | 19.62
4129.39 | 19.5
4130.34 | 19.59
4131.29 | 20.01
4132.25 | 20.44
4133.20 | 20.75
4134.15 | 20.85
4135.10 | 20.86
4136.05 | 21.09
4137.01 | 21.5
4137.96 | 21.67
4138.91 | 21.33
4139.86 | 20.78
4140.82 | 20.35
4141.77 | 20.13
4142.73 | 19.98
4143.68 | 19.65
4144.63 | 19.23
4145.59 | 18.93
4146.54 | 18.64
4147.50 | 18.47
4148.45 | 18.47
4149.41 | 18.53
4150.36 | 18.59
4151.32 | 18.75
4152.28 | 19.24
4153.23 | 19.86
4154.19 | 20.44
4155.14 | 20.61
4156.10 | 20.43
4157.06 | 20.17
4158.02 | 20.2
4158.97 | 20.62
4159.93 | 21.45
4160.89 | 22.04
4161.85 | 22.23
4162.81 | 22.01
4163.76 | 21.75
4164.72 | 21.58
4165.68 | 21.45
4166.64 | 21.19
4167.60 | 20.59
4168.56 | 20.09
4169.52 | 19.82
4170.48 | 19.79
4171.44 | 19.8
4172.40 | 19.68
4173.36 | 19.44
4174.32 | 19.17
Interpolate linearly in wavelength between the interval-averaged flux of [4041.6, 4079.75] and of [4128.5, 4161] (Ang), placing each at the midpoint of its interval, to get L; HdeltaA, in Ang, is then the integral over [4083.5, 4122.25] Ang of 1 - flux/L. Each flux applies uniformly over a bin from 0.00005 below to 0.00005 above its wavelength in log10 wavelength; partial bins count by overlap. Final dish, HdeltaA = -1.0 Ang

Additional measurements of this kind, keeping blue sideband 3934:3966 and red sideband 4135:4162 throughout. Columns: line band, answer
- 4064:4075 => -2.0 Ang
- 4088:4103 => -1.7 Ang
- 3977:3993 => -4.4 Ang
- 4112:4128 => -1.6 Ang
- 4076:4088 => -2.5 Ang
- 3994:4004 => -4.0 Ang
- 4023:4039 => -4.7 Ang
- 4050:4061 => -2.4 Ang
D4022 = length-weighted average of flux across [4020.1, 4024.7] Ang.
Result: 21.6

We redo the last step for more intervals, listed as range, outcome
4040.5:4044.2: 20.9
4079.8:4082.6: 20.9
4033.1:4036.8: 19.6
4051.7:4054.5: 19.8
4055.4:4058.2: 20.8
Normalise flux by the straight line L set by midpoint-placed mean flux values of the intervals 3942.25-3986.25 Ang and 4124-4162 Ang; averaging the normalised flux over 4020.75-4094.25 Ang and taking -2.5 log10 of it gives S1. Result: -0.22 mag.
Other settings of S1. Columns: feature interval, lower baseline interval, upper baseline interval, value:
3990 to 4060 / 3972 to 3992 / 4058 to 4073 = -0.15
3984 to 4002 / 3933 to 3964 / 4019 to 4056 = -0.18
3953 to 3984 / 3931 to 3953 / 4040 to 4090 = 0.11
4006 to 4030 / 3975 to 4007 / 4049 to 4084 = -0.13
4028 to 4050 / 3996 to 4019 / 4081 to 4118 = 0.05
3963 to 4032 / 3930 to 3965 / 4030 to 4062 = -0.09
